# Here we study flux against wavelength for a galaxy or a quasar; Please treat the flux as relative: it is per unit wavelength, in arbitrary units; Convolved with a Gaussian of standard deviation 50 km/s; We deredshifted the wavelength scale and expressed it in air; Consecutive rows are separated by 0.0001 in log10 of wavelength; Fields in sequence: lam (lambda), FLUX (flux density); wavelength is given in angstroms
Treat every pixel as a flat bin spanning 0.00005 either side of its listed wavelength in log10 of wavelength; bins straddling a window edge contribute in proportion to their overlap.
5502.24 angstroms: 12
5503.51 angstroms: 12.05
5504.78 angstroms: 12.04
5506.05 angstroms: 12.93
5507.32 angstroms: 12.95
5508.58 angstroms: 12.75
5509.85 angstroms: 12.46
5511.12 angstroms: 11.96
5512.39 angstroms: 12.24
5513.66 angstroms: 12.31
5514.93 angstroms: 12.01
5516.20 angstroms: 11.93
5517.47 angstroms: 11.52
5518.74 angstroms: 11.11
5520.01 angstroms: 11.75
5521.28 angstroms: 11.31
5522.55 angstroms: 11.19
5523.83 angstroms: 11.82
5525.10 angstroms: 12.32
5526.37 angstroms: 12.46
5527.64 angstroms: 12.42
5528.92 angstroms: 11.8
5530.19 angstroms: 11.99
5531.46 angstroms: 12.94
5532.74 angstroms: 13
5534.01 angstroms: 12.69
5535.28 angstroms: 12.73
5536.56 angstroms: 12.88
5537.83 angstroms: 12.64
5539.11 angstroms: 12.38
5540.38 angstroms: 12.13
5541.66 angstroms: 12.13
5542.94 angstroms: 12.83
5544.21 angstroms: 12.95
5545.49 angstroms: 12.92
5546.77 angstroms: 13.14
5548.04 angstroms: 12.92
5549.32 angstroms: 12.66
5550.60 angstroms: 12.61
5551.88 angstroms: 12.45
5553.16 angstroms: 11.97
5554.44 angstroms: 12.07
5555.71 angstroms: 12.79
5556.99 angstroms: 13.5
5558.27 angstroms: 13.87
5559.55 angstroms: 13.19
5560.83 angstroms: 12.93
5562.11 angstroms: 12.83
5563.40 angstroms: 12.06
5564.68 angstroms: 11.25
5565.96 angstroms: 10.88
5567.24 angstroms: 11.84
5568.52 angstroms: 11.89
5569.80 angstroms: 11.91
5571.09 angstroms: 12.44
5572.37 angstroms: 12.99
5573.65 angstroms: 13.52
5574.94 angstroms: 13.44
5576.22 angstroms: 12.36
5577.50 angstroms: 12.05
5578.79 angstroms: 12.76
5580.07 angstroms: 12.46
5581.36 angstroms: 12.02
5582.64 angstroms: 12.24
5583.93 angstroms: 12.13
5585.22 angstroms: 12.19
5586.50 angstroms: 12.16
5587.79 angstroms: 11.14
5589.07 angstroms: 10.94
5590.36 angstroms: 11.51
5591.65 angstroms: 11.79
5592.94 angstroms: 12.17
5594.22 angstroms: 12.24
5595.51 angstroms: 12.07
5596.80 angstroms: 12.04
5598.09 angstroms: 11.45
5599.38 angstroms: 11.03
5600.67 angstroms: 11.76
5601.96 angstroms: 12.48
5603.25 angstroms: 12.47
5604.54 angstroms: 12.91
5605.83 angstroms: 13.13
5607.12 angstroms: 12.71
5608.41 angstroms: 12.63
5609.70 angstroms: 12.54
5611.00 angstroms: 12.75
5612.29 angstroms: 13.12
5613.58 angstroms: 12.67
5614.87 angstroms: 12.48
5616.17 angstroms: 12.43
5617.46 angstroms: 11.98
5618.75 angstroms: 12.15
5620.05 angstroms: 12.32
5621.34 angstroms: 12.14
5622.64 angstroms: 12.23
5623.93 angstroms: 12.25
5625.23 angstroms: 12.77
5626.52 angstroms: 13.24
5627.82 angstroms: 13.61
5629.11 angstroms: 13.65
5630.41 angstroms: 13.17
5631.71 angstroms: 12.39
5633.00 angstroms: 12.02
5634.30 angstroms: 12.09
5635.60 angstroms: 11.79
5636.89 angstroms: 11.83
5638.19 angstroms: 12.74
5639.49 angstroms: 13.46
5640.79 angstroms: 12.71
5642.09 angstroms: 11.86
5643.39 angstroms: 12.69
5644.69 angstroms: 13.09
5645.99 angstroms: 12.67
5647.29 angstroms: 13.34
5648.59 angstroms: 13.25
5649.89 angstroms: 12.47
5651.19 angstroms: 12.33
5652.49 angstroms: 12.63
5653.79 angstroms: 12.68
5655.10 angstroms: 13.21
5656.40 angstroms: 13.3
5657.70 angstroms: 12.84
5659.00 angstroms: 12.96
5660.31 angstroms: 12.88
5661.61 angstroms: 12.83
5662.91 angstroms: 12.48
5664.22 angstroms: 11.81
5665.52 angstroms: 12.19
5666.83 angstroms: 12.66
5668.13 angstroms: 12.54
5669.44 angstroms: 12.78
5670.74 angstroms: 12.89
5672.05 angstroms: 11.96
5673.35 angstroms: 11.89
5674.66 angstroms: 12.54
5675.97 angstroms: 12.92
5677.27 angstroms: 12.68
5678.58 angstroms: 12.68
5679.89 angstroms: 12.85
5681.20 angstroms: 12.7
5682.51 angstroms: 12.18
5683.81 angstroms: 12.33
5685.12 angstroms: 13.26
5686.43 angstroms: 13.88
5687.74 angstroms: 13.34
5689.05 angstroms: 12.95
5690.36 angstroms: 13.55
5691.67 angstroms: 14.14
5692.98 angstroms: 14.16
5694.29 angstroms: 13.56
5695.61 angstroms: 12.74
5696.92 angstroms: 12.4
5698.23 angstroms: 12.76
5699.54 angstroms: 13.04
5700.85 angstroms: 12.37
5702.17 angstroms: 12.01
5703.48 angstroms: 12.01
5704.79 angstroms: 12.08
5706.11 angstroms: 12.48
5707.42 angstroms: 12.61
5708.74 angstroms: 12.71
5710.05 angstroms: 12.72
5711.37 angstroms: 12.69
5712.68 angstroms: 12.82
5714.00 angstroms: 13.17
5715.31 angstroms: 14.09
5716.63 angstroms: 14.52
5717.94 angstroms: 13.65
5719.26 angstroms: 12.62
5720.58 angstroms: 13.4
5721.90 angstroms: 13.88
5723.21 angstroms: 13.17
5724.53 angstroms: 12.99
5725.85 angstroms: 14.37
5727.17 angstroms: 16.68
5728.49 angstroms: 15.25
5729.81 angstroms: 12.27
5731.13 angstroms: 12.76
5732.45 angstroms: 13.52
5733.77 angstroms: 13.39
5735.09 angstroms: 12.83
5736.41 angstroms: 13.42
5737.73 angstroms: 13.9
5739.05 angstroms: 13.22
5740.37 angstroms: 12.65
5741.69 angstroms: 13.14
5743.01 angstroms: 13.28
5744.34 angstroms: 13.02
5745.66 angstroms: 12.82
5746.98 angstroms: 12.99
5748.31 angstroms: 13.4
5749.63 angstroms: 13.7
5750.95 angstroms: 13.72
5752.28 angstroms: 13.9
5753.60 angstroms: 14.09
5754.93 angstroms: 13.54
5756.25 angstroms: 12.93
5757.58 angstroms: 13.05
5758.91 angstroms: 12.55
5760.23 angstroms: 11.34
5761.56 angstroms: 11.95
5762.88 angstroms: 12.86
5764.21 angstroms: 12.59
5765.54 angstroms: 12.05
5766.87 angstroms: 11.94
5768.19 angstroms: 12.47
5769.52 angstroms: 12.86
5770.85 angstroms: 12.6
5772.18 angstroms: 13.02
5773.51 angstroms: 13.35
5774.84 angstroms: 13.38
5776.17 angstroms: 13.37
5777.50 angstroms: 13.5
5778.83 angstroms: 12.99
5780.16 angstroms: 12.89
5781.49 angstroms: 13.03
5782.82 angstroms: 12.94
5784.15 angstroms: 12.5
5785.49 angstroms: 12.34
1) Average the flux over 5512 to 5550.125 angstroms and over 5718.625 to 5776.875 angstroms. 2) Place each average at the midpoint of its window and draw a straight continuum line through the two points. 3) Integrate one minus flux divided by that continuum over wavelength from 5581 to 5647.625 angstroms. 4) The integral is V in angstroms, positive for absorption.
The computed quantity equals 1.4 angstroms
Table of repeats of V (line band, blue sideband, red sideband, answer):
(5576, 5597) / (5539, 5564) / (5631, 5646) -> 1.00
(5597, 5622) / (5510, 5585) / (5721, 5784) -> 0.48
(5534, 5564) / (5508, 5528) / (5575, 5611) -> -1.69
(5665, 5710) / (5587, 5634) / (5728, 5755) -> 0.62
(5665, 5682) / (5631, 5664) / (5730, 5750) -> 0.32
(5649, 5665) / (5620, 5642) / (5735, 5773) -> -0.03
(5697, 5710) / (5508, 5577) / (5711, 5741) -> 0.91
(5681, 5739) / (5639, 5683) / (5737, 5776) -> -1.74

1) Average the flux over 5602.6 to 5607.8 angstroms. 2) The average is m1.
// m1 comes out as 12.8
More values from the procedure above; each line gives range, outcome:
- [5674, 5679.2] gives 12.7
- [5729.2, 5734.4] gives 13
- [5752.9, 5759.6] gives 13.2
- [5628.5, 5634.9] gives 12.7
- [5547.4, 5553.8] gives 12.5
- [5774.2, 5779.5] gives 13.3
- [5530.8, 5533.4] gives 13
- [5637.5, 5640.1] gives 13.1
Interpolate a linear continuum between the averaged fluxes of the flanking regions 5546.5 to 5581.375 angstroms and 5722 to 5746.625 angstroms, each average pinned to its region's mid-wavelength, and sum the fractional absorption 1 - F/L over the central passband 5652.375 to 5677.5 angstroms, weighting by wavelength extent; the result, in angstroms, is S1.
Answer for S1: 0.9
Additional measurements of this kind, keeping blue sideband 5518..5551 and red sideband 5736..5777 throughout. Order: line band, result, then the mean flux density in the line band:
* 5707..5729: -1.22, 13.6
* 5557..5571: 0.14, 12.3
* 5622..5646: 0.02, 12.6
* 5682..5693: -0.40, 13.3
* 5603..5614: -0.18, 12.8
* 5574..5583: -0.02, 12.5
